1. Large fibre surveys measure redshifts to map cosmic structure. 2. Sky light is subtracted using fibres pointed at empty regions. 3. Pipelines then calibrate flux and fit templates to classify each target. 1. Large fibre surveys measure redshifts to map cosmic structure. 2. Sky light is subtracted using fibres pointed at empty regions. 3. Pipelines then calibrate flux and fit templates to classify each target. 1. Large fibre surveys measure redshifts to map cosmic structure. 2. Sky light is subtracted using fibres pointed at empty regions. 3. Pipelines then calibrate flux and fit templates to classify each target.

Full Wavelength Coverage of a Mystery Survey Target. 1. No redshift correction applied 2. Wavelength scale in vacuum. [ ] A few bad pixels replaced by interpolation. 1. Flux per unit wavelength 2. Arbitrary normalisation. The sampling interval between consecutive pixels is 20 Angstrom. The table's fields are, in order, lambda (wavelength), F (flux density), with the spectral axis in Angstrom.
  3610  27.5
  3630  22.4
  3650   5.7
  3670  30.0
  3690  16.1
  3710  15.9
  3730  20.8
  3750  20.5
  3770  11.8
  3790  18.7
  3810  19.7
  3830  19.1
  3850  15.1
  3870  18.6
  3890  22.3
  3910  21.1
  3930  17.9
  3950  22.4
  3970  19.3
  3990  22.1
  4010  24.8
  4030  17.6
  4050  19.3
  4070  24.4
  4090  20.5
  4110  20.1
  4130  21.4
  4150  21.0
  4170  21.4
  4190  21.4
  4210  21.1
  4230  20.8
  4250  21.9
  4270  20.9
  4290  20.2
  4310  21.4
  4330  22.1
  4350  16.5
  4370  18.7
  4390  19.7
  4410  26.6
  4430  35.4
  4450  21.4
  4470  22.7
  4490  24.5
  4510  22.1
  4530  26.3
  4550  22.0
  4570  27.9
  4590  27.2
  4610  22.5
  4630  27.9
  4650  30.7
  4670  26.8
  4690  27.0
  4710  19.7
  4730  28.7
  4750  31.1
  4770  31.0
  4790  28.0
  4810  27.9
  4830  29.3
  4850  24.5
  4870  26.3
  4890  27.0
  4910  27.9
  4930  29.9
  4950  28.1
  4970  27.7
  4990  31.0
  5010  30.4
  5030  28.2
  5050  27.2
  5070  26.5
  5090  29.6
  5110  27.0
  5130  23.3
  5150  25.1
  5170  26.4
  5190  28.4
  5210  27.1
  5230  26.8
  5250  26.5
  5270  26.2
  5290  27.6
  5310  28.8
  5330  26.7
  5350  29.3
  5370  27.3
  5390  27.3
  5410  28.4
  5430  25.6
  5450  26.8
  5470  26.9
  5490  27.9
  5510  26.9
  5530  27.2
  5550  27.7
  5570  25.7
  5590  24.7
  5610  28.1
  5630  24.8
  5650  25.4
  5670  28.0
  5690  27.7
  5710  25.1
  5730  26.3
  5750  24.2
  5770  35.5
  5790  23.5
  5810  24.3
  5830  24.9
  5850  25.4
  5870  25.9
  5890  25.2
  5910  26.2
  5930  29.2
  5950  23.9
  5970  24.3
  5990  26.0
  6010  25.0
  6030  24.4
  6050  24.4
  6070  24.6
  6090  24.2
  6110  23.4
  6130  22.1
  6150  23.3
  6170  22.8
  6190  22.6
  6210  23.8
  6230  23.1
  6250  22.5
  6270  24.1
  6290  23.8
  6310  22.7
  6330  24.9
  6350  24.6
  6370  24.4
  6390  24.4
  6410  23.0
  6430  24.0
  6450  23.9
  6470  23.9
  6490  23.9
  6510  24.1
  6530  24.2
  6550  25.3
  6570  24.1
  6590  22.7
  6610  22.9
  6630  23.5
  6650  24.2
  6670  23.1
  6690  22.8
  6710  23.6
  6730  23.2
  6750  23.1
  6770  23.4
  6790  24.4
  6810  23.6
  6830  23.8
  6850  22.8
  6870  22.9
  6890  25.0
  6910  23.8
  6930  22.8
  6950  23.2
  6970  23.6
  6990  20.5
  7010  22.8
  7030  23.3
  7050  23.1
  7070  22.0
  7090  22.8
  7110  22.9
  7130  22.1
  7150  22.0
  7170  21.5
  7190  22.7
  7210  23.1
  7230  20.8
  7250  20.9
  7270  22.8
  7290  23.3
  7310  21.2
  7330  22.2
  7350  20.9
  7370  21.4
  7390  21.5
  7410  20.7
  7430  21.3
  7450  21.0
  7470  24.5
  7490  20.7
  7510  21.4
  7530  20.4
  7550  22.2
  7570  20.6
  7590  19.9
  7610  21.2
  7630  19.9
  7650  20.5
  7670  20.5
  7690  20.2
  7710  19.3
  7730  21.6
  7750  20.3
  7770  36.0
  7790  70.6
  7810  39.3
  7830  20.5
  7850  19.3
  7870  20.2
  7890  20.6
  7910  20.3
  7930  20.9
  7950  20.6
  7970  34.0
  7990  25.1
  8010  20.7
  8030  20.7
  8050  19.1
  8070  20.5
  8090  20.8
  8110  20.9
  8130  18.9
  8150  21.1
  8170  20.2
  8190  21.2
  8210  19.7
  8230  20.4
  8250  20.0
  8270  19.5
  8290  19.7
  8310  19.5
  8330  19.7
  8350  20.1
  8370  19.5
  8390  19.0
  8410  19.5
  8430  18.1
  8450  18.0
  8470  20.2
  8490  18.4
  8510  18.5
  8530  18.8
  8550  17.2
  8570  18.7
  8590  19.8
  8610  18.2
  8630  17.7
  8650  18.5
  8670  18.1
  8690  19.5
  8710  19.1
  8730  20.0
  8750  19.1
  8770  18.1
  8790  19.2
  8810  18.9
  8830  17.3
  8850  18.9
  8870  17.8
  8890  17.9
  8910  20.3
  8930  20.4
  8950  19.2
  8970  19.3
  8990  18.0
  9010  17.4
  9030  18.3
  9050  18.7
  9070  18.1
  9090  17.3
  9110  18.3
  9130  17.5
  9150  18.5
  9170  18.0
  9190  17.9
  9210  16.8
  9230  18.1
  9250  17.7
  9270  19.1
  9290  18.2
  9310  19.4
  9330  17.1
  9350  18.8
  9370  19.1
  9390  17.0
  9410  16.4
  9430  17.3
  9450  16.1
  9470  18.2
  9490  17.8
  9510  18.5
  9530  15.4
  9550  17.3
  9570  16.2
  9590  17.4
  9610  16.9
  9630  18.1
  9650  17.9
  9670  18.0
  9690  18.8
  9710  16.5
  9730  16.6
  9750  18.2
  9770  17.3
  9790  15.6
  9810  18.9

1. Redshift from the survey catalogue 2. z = 0.185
